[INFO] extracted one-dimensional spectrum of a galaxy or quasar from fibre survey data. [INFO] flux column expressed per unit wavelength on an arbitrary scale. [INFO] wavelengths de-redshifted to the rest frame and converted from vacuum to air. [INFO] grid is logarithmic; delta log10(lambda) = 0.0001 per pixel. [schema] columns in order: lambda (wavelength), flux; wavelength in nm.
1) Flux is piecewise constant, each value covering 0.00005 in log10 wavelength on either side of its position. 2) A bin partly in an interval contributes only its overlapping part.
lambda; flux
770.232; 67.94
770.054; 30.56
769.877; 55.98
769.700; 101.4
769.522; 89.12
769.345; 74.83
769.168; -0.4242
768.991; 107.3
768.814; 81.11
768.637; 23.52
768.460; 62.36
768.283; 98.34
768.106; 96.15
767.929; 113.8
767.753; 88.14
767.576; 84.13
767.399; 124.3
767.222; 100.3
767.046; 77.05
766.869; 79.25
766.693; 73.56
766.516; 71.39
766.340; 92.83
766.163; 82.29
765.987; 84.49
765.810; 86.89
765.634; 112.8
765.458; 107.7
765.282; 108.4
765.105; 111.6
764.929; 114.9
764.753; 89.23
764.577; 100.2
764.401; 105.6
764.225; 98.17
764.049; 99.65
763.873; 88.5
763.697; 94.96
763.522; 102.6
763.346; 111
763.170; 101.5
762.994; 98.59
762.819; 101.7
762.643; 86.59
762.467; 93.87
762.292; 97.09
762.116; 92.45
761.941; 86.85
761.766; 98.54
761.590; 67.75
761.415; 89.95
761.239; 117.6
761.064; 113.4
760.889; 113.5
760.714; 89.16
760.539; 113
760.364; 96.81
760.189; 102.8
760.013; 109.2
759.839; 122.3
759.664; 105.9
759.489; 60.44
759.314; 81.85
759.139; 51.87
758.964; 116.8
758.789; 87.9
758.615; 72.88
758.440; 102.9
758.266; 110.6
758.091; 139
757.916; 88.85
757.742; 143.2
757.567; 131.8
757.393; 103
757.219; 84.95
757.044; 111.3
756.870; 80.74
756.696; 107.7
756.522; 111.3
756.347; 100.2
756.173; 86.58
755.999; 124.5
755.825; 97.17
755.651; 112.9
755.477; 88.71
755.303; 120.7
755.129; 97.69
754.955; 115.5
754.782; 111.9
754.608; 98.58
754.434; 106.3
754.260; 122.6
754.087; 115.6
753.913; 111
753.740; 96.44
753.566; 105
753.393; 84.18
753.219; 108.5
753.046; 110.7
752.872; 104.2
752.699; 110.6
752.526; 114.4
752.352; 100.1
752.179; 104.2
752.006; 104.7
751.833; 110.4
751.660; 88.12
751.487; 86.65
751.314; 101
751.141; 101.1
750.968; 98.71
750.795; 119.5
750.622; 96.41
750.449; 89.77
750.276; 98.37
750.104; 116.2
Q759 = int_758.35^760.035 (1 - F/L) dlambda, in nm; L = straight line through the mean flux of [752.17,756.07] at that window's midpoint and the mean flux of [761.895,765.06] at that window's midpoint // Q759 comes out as 0.19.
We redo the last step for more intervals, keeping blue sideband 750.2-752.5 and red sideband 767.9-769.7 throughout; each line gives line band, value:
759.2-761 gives -0.24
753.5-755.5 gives -0.26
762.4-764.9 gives -0.50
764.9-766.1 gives -0.35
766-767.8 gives -0.23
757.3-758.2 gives -0.30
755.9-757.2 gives -0.13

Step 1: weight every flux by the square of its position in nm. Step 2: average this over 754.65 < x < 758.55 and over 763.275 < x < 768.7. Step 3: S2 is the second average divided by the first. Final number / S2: 0.9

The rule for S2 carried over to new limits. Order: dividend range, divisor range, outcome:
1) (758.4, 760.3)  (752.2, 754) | 0.90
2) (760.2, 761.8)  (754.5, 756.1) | 0.95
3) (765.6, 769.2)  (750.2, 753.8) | 0.86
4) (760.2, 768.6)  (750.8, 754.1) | 0.96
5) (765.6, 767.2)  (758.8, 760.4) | 0.91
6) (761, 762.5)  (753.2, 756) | 0.91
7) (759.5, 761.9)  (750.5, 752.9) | 1.01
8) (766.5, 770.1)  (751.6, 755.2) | 0.77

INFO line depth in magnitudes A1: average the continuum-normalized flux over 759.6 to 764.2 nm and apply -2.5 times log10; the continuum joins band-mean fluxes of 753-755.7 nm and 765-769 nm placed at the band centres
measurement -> -0.04 mag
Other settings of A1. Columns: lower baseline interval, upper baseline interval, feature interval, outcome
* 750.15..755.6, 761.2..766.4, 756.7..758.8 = -0.05 mag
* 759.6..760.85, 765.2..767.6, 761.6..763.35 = 0.07 mag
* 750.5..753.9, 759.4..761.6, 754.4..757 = -0.02 mag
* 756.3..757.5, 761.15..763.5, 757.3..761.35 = -0.05 mag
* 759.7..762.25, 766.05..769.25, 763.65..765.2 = -0.11 mag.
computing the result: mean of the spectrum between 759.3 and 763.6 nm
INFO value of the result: 98.4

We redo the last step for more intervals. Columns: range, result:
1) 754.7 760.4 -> 102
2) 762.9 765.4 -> 102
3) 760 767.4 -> 96.9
